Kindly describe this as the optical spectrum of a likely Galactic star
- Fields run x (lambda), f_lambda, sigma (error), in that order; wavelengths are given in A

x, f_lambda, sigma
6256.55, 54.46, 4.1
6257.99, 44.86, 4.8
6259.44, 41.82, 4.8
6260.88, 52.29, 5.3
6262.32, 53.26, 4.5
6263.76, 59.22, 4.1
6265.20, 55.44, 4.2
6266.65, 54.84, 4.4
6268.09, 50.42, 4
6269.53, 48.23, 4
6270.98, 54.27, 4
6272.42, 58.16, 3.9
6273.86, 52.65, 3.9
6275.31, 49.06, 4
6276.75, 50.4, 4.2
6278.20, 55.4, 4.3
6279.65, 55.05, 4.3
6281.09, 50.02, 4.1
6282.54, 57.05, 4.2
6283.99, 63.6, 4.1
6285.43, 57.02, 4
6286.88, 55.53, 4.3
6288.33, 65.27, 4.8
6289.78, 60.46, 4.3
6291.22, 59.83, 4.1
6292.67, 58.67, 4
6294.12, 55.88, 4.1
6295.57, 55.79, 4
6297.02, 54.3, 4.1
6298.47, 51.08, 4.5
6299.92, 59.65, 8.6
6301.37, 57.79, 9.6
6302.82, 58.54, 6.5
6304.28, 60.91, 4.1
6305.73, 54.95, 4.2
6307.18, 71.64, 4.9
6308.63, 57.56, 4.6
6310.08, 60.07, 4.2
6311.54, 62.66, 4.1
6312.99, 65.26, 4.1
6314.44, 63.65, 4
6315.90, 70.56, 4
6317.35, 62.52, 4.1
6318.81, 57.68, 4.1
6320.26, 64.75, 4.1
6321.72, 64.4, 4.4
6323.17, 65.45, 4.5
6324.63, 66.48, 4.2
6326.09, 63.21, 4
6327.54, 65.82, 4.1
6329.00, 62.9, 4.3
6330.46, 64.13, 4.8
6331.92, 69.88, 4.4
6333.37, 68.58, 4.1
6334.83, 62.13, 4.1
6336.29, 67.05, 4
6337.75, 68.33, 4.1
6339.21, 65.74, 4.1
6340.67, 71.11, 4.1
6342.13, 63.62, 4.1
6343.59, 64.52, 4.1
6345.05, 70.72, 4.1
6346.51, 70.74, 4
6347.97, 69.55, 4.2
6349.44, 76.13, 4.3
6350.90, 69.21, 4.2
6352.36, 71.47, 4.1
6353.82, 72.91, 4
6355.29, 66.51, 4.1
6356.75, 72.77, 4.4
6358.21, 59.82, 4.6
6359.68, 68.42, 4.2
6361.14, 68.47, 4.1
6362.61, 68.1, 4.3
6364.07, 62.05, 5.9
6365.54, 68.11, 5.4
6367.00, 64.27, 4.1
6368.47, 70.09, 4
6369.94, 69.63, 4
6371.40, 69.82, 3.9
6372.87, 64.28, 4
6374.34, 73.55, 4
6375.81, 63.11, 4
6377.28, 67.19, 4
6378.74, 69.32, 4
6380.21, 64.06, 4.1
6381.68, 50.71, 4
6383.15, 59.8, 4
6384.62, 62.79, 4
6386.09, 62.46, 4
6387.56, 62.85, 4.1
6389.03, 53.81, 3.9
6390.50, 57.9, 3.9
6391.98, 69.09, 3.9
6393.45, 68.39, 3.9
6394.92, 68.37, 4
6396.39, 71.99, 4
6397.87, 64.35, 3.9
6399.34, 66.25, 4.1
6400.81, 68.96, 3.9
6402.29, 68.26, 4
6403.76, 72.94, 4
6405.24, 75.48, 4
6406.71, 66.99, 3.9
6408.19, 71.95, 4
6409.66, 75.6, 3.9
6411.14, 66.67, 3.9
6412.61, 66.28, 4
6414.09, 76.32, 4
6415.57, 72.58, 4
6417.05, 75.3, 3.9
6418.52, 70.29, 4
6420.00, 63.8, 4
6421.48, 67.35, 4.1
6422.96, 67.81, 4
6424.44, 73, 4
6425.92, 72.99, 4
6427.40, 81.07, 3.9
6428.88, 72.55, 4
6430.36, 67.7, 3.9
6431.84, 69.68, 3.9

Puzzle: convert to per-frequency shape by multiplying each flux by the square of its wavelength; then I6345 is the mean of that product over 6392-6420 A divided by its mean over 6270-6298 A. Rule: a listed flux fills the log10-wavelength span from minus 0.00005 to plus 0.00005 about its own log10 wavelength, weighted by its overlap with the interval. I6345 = 1.30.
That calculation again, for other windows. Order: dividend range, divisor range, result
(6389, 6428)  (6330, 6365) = 1.04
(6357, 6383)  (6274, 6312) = 1.17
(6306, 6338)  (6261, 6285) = 1.21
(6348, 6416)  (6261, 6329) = 1.18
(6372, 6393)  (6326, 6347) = 0.96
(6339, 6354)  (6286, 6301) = 1.23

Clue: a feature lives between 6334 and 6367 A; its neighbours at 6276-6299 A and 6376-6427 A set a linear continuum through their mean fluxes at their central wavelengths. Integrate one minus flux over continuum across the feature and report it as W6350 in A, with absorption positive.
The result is -2.84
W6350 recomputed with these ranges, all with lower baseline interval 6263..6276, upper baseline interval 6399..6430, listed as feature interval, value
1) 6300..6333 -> -2.18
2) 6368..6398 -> 1.05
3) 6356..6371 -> -0.53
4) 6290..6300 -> 0.04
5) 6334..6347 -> -1.02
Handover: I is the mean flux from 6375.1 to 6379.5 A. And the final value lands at 66.6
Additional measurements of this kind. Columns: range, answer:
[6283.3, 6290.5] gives 60.4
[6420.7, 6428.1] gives 72.3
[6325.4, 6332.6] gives 65.2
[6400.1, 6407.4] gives 70.5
